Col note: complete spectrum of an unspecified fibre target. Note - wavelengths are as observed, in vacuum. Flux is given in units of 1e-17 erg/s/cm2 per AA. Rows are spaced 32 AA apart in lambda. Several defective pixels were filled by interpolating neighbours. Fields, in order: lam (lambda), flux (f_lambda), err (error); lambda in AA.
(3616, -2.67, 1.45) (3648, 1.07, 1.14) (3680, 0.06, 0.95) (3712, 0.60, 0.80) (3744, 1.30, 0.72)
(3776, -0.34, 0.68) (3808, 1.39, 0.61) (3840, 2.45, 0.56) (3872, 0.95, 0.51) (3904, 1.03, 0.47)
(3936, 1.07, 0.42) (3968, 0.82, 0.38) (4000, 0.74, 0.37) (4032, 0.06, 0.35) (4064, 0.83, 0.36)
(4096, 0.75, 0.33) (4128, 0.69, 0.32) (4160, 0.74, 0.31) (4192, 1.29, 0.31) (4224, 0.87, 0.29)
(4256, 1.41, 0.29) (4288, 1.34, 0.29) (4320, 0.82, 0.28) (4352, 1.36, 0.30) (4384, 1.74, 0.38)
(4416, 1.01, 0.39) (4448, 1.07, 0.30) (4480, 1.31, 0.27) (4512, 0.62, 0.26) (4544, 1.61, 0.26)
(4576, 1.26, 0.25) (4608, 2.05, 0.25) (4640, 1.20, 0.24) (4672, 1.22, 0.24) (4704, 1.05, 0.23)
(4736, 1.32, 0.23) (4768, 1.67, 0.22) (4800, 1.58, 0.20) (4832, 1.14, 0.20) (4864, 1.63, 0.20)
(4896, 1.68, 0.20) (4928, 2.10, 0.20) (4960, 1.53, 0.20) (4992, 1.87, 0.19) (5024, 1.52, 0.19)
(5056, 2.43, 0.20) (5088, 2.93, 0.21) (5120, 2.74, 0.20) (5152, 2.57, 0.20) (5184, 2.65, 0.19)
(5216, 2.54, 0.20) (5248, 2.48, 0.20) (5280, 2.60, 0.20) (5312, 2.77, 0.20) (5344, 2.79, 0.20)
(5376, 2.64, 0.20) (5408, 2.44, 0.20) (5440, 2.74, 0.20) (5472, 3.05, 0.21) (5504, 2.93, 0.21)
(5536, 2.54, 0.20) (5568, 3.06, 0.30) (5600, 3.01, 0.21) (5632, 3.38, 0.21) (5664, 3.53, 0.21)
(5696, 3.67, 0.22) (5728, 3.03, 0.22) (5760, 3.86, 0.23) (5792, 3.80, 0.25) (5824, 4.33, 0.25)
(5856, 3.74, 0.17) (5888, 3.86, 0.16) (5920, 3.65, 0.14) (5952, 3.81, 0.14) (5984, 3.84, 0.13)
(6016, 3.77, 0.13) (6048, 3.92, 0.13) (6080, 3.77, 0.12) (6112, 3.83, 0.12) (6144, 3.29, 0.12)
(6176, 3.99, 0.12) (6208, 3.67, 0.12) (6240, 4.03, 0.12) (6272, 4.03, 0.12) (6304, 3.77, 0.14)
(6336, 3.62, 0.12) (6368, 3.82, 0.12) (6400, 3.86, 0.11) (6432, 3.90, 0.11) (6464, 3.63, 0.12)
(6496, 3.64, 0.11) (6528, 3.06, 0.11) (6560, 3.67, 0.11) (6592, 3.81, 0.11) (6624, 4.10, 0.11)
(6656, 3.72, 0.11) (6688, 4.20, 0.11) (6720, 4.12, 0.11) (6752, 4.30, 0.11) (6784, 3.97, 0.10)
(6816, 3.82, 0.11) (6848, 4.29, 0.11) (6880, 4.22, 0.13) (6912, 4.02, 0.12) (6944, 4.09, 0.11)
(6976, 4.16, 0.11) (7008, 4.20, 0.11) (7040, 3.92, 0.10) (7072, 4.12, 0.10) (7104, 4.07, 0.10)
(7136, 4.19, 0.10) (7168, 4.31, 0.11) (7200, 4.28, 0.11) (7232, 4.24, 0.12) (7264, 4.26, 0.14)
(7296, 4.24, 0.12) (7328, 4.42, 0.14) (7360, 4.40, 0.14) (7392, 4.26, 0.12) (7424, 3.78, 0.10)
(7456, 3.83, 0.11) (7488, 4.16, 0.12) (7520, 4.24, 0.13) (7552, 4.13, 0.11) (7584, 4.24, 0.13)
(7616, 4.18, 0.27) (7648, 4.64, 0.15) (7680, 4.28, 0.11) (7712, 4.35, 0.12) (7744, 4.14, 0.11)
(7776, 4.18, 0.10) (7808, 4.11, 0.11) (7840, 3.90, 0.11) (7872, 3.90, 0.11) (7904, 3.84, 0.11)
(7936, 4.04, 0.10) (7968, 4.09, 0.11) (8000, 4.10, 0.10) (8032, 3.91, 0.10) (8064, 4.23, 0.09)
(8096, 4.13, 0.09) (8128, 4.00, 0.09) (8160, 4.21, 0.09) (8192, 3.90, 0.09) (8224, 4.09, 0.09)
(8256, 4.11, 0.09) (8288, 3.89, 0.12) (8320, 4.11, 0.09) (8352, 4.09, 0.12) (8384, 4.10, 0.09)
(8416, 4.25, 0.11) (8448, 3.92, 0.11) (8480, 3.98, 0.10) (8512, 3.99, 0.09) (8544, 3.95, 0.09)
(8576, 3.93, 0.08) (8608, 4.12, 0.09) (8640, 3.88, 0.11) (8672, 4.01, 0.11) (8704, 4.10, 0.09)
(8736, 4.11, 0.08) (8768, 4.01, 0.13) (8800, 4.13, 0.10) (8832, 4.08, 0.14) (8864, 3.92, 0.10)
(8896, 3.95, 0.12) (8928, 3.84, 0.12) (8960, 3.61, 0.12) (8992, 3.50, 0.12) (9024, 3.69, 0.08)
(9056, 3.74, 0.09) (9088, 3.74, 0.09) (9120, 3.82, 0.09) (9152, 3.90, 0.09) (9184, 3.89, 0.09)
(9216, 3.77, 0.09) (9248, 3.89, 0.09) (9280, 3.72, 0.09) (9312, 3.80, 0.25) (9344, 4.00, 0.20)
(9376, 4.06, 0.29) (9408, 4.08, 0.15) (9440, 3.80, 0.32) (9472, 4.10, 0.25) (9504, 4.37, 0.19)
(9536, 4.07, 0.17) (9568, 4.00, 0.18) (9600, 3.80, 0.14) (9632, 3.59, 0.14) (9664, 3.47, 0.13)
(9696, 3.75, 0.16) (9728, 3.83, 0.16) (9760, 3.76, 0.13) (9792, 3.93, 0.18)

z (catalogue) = 0.26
